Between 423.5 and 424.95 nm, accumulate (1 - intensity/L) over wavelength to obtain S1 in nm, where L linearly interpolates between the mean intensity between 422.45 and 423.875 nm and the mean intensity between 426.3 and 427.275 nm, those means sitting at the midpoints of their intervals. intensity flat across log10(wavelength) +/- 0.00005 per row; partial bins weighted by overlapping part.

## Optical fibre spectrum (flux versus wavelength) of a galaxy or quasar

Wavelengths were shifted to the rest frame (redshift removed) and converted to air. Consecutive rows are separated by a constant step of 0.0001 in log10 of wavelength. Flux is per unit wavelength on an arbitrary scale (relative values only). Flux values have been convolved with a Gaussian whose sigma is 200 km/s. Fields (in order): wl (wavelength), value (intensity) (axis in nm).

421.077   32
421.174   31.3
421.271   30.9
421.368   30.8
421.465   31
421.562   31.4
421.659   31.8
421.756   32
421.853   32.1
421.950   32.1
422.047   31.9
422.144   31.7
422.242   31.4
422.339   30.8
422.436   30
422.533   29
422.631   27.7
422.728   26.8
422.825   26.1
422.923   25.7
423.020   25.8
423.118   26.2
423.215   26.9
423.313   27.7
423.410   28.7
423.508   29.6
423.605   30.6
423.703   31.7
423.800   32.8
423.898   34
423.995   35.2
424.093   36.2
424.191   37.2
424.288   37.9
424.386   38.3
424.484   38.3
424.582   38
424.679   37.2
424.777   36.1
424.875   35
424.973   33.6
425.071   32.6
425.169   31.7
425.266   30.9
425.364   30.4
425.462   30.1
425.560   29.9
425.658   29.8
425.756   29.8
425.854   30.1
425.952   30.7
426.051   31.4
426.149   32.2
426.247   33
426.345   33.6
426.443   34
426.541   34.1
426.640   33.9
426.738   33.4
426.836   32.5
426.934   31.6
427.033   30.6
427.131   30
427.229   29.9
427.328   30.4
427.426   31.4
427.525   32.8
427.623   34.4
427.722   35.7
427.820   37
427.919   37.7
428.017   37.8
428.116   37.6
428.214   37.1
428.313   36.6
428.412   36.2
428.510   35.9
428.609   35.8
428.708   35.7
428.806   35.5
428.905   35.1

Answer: -0.28 nm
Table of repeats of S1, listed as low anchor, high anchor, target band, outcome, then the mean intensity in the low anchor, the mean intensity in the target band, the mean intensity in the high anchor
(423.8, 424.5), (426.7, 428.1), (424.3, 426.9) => 0.14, 36.4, 33.2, 33.3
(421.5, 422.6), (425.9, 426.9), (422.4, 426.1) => 0.06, 31.2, 31.6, 32.9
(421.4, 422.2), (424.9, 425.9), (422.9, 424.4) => -0.01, 31.7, 31.5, 31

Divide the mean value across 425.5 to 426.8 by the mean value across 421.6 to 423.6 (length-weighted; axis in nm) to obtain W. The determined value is 1.09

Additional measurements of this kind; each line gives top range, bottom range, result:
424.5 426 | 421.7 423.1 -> 1.11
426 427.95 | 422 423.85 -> 1.14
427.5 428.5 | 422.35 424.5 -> 1.18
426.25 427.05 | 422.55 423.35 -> 1.24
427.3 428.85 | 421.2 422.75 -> 1.15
